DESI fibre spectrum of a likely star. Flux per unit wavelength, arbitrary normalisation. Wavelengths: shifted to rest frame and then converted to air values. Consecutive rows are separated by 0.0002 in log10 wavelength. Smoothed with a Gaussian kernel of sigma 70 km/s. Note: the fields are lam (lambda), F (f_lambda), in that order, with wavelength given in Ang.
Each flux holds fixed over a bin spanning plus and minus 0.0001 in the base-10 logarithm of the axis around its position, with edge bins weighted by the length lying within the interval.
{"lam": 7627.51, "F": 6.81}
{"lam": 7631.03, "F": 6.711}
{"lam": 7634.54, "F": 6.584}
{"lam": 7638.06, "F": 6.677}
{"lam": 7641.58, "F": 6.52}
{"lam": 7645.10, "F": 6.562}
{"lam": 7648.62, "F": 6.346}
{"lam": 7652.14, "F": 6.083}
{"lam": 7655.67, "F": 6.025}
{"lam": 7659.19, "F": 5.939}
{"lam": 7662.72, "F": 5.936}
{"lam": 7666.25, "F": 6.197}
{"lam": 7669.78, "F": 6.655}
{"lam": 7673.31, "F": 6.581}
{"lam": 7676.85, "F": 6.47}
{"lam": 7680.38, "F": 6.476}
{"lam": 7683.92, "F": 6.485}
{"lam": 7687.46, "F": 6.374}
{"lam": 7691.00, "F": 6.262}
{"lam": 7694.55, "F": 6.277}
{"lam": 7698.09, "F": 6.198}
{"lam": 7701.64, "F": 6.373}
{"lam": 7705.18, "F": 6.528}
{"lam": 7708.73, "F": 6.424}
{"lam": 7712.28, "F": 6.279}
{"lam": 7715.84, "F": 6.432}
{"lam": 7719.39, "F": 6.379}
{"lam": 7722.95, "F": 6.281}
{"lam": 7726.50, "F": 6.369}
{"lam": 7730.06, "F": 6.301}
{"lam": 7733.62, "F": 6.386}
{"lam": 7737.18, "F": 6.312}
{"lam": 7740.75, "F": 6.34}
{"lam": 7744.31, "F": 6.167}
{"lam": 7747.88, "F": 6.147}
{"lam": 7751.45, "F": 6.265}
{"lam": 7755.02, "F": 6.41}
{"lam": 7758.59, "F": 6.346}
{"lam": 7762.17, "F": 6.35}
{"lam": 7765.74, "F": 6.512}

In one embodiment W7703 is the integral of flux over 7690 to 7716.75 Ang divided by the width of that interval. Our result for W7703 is 6.34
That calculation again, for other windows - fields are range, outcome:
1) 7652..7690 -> 6.3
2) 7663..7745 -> 6.37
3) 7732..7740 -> 6.34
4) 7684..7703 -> 6.31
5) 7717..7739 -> 6.34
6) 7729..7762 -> 6.3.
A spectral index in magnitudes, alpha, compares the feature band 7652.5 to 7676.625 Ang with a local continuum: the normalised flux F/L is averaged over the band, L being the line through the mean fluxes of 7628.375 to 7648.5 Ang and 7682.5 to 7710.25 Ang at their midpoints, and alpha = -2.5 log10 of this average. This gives 0.04 mag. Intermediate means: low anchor 6.6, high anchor 6.36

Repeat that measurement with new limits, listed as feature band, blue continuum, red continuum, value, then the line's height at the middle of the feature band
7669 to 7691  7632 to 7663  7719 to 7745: -0.027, 6.32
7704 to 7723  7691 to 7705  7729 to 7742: -0.012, 6.32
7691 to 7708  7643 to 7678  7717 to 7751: -0.009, 6.29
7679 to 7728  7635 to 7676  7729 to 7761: -0.009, 6.31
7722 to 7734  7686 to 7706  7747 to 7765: -0.002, 6.32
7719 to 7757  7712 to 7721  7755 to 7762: 0.011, 6.37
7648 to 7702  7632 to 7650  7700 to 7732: 0.031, 6.47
